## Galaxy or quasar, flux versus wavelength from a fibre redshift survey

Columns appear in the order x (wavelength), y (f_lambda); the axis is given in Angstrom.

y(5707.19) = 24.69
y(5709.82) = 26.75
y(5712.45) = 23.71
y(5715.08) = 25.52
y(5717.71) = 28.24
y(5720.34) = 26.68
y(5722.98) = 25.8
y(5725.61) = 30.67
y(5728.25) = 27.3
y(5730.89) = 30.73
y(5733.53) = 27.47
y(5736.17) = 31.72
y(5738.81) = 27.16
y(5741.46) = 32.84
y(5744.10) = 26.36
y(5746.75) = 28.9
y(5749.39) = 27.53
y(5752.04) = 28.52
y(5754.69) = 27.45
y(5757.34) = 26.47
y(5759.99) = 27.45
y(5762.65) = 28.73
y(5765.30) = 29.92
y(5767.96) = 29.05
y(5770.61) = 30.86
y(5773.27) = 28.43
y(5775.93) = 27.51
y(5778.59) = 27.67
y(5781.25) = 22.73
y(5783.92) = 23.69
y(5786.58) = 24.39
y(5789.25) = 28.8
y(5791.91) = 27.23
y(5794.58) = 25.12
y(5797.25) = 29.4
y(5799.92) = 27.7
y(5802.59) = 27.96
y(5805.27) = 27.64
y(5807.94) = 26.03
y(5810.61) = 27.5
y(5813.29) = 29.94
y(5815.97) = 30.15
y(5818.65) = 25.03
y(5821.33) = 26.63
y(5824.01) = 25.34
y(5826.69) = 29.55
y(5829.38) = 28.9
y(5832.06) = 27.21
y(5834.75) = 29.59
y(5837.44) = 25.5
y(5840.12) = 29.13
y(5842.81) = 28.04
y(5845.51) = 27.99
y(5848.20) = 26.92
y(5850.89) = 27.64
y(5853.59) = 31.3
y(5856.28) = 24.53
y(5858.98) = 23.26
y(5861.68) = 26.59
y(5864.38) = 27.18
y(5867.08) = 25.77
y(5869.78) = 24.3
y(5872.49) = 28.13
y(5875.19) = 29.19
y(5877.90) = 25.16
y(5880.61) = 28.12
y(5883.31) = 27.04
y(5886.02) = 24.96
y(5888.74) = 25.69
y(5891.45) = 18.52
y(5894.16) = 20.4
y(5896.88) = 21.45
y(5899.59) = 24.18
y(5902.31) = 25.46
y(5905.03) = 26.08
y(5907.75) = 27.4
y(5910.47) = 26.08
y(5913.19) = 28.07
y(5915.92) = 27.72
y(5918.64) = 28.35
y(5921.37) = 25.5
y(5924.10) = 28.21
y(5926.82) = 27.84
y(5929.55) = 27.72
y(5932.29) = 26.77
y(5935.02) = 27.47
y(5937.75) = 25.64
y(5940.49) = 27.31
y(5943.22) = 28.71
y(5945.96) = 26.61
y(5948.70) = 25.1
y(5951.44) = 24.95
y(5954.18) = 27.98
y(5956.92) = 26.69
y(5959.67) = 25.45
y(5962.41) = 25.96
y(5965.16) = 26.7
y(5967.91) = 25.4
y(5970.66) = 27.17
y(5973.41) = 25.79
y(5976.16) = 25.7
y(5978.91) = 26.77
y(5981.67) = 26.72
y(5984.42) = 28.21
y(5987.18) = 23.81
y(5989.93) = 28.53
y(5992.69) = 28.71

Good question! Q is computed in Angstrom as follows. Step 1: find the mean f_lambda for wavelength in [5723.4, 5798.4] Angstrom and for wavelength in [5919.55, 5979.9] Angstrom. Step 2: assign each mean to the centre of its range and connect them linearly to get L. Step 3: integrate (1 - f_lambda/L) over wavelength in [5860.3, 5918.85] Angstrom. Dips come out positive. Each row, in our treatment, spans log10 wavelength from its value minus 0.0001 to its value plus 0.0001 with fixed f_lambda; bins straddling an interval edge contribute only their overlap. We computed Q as 3.0 Angstrom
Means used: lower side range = 28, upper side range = 26.6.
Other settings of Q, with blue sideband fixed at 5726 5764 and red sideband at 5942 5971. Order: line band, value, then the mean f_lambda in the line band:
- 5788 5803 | 0.2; 27.7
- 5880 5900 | 2.5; 23.6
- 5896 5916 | 0.8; 25.8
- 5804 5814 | 0.1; 27.7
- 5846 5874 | 0.8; 26.6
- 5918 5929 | -0.3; 27.4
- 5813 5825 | 0.2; 27.3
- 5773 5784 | 0.8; 26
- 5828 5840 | -0.1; 27.9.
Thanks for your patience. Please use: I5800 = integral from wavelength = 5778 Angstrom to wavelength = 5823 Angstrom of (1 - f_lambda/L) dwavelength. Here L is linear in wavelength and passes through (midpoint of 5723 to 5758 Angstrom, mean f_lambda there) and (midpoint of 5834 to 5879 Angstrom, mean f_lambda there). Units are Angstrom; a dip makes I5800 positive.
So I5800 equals 1.48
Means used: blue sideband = 28.6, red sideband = 27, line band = 26.9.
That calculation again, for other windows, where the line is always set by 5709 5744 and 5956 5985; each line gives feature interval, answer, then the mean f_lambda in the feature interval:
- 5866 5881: 0.2 Angstrom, 26.7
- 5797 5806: -0.2 Angstrom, 28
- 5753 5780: -0.6 Angstrom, 28.3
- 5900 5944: -0.6 Angstrom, 27.1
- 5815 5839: -0.2 Angstrom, 27.5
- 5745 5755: -0.1 Angstrom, 28.1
